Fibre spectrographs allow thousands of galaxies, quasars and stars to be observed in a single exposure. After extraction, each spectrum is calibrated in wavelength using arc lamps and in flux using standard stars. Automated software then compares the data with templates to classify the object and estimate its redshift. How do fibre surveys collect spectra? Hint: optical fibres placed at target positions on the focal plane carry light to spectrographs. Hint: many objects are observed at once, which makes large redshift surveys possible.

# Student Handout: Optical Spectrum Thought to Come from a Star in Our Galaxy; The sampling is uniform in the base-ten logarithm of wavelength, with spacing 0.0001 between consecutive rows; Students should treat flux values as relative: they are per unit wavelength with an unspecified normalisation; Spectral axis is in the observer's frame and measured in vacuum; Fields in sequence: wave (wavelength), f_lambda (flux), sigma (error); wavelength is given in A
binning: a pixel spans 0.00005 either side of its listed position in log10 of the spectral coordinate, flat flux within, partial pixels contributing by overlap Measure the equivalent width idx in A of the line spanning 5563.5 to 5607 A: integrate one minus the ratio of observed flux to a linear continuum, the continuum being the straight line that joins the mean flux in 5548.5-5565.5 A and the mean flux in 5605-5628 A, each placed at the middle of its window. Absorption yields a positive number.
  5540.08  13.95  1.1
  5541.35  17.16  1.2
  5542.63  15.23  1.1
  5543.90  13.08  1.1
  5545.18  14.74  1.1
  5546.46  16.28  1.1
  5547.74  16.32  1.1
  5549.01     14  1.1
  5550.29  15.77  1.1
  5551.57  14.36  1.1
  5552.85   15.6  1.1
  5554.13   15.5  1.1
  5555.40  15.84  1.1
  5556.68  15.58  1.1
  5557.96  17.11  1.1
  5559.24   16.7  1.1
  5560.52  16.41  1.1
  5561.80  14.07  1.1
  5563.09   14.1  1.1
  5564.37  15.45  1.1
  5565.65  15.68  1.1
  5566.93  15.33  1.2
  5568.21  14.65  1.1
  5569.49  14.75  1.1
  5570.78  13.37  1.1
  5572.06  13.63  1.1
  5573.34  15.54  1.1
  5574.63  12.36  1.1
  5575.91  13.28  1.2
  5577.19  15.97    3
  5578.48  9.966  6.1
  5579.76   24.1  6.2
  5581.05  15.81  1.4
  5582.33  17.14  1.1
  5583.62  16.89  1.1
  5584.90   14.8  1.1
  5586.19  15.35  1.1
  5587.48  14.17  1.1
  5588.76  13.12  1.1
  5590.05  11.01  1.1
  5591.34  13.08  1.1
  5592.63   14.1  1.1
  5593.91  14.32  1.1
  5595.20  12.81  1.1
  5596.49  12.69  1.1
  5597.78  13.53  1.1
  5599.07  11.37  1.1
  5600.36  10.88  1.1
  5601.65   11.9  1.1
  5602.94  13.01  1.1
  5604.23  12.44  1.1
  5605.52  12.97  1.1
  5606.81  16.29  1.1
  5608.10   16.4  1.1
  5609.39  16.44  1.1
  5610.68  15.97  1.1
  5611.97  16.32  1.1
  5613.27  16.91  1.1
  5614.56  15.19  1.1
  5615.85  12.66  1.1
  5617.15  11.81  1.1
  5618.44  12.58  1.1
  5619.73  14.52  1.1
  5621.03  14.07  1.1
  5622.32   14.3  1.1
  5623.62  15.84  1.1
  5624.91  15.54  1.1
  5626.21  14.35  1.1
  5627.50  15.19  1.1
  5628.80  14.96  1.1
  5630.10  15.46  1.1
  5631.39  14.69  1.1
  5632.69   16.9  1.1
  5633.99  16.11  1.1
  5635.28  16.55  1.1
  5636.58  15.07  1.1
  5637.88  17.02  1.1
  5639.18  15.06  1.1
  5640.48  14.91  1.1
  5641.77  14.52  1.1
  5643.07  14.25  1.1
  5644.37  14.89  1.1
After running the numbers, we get 2.9 A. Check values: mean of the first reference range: 15.4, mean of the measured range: 14.1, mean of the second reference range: 14.9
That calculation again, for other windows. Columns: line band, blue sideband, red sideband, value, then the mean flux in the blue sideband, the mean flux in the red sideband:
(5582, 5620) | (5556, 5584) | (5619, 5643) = 3.2 A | 15.3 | 15.2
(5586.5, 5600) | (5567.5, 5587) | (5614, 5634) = 1.7 A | 15.2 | 14.6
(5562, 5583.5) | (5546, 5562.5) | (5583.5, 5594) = -0.6 A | 15.6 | 13.9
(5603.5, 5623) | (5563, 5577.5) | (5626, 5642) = 0.8 A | 14.5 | 15.5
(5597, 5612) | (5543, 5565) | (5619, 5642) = 1.4 A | 15.3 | 15.3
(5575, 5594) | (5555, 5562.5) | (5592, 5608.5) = -0.8 A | 15.9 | 13.2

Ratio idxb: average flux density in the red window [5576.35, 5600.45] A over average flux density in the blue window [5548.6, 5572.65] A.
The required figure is 0.9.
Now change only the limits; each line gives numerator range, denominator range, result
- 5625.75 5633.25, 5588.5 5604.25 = 1.21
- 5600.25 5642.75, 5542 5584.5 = 0.97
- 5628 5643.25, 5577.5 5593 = 1.03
